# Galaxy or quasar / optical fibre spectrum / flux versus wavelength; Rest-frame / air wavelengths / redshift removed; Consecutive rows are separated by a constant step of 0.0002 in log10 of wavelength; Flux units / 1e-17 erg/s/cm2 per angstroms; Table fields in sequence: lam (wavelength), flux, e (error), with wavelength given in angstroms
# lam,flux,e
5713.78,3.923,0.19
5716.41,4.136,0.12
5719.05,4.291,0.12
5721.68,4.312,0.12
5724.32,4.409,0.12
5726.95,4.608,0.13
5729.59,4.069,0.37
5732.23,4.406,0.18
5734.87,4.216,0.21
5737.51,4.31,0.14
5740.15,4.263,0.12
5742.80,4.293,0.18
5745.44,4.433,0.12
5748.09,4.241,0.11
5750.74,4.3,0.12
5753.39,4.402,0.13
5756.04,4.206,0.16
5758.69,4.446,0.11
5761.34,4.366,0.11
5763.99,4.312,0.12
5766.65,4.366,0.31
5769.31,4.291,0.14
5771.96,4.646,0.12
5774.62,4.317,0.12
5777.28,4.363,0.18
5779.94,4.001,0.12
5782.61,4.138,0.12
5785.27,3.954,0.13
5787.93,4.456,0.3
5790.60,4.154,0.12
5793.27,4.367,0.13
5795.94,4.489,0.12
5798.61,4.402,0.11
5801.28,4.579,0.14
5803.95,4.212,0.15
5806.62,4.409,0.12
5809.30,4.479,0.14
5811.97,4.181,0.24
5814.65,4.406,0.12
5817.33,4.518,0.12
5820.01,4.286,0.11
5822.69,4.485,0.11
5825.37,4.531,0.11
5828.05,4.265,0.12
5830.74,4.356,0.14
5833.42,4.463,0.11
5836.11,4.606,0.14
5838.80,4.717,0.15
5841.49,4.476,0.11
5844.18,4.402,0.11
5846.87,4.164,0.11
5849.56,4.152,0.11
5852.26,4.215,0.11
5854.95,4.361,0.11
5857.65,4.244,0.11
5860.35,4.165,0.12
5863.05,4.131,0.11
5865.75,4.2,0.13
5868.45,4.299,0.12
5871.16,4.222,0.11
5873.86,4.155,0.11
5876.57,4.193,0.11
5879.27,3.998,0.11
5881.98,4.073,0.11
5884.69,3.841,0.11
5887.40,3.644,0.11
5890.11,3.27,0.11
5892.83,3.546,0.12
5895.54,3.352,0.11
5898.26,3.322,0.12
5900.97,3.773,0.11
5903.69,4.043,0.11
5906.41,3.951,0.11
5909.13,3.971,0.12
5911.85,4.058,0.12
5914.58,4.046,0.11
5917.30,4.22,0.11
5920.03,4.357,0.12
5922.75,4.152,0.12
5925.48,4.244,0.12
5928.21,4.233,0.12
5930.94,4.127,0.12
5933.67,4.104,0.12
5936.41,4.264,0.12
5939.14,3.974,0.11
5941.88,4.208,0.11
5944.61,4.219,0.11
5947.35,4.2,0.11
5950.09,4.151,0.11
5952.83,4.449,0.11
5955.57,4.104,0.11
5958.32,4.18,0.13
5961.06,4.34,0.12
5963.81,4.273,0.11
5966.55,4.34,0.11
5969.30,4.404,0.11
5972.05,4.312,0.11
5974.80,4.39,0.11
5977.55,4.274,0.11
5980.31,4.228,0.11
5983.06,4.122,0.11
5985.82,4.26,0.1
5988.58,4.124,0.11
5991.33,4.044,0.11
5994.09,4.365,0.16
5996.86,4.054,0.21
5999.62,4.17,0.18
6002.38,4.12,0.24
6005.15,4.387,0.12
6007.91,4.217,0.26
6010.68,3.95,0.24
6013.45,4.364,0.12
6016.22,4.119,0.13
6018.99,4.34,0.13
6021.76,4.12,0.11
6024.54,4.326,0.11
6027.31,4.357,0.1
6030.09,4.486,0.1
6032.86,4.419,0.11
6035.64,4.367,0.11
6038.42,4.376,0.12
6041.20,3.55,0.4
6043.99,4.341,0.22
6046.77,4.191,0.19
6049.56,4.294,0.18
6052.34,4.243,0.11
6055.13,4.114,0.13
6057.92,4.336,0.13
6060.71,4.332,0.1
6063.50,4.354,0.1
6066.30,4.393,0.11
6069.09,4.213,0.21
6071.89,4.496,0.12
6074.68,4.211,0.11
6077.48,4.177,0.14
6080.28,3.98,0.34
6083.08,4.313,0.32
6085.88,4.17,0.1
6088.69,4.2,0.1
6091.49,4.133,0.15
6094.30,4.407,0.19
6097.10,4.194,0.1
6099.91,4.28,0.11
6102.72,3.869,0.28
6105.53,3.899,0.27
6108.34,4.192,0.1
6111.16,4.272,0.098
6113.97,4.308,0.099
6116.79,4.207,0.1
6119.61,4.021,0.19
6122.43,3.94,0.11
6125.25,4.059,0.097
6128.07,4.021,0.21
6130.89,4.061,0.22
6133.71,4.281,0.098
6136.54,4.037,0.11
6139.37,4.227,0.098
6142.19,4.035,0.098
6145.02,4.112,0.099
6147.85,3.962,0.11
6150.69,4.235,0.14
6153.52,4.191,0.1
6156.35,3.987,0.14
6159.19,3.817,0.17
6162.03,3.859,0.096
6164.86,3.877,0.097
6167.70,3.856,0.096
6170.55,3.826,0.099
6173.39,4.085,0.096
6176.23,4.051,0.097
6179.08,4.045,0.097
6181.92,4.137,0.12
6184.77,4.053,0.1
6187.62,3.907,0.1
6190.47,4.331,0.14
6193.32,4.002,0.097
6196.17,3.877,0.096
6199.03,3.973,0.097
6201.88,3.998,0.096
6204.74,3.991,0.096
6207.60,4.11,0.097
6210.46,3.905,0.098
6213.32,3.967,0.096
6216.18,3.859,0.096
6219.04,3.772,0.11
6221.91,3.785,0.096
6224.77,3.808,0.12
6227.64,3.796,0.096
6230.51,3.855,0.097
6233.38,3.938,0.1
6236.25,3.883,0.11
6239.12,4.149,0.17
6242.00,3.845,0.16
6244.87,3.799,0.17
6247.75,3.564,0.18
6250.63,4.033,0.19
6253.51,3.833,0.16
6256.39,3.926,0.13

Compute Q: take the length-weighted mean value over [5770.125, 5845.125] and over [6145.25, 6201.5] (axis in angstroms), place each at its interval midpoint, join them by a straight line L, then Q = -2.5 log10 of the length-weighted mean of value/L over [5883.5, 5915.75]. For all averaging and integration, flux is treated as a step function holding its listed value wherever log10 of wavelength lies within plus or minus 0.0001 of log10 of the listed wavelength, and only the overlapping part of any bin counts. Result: 0.15 mag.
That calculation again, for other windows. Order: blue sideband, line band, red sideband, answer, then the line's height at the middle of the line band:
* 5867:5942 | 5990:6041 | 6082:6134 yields -0.04 mag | 4.07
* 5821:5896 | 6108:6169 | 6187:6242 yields -0.02 mag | 3.99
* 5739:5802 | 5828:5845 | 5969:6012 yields -0.05 mag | 4.29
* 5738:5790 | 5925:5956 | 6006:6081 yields 0.02 mag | 4.27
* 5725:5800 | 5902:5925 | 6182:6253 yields 0.02 mag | 4.19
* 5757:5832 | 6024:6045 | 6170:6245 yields -0.04 mag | 4.12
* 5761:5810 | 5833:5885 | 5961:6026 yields 0.01 mag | 4.29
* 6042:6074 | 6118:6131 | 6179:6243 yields 0.03 mag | 4.14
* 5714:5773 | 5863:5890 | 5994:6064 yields 0.06 mag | 4.28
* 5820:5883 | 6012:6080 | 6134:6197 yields -0.03 mag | 4.13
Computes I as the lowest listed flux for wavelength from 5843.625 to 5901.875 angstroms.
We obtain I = 3.27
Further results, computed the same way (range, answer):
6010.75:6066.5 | 3.55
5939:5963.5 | 3.974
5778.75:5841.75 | 3.954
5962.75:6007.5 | 4.044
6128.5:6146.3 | 4.035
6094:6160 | 3.817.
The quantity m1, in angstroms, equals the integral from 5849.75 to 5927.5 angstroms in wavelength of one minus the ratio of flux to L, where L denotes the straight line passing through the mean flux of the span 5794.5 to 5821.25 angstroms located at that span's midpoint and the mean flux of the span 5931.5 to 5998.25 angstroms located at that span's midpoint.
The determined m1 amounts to 5.4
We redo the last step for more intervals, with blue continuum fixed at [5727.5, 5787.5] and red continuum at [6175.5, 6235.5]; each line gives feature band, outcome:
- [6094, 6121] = -0.8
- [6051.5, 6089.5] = -1.8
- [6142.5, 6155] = -0.4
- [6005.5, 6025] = -0.5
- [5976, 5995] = -0.4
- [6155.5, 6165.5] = 0.3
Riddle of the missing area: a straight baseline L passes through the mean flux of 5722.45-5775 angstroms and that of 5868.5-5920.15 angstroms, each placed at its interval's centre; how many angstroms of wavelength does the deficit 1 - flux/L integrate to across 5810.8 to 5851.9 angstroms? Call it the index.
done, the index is -3.1 angstroms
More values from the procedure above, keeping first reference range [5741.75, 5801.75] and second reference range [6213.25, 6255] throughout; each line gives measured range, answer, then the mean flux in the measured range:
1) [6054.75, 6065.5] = -0.7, 4.3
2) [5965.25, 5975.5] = -0.6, 4.36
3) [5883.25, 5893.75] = 1.6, 3.58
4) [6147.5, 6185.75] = -0.7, 4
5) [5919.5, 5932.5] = -0.1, 4.21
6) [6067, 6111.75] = -2.1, 4.19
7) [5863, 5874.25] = 0.0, 4.21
